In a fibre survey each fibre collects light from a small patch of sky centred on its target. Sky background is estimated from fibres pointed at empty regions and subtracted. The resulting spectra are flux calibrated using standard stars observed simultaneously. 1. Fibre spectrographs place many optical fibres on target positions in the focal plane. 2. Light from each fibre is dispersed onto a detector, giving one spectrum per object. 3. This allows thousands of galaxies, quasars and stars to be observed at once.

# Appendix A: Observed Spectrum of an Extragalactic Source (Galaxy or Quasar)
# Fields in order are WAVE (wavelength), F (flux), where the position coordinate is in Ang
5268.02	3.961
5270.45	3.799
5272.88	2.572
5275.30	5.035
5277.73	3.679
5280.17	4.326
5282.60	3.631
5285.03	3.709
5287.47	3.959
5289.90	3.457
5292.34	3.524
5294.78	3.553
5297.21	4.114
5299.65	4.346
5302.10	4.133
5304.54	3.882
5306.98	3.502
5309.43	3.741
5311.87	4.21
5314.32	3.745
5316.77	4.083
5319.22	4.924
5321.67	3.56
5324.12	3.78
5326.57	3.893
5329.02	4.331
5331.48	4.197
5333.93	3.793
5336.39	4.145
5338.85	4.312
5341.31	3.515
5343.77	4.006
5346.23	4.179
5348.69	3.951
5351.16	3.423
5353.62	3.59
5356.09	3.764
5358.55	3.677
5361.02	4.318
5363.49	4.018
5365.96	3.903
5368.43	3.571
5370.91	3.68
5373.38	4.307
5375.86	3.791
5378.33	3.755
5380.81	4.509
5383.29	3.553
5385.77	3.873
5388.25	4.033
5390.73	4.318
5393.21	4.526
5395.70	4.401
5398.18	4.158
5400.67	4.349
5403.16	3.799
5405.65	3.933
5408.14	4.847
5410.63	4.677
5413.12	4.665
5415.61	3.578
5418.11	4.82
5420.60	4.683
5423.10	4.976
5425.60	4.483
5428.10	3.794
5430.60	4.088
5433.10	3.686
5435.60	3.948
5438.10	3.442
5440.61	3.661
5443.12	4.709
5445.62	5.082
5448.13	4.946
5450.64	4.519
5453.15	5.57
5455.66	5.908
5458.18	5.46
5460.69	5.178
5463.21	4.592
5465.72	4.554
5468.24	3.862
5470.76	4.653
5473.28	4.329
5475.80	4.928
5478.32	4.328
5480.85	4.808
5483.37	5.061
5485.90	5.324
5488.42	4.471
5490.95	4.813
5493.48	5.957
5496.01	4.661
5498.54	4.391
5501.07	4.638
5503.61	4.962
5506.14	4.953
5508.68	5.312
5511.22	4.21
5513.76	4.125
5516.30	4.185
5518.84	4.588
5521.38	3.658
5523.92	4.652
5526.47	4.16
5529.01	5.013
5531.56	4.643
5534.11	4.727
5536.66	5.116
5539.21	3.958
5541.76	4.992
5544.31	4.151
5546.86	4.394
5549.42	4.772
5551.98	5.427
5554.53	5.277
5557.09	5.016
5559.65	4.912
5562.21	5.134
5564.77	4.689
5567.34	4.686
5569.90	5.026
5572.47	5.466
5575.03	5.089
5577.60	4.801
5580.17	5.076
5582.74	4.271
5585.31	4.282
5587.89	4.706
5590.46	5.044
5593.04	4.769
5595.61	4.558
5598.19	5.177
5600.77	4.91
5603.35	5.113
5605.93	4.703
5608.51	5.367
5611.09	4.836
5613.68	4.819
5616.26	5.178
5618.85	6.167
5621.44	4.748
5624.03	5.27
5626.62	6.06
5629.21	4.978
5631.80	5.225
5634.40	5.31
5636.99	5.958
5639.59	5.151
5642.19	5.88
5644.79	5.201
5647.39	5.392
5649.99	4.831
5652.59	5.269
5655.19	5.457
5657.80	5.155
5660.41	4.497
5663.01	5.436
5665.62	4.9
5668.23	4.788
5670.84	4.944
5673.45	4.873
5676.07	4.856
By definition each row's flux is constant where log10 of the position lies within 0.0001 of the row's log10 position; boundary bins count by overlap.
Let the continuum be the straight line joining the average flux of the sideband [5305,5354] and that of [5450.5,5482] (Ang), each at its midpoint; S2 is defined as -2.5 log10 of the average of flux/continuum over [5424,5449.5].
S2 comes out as 0.11 mag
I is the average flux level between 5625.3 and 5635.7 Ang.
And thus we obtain 5.4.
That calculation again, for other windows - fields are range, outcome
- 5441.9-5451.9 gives 4.82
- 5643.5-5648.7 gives 5.3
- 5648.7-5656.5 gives 5.19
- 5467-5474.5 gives 4.28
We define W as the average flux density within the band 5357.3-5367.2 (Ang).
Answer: 3.98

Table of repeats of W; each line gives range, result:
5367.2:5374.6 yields 3.85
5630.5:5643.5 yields 5.5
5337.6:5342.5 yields 3.92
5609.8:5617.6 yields 4.95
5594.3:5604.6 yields 4.94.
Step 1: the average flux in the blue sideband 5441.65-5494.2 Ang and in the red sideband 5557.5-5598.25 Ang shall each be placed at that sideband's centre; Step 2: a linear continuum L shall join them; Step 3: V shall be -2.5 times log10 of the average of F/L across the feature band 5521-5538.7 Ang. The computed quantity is 0.06 mag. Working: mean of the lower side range 4.89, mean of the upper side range 4.85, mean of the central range 4.59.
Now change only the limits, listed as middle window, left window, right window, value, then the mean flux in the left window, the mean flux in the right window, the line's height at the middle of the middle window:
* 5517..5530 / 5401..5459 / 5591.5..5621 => 0.09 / 4.48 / 5.05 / 4.78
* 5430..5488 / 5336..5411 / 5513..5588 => -0.07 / 4.02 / 4.7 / 4.35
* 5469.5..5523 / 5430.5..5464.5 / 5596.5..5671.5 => 0.02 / 4.65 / 5.2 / 4.79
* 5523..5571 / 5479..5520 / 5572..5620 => 0.02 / 4.77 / 4.95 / 4.86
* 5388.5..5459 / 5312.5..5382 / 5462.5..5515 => -0.02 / 3.96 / 4.71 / 4.37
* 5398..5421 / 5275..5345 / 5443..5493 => 0.05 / 3.95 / 4.88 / 4.53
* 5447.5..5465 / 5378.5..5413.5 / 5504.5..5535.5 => -0.18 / 4.23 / 4.53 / 4.38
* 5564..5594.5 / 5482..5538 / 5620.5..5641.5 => 0.06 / 4.71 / 5.36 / 5.08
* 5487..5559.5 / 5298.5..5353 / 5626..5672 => 0.01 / 3.98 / 5.23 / 4.75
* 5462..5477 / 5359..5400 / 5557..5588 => -0.02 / 4.04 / 4.86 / 4.42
